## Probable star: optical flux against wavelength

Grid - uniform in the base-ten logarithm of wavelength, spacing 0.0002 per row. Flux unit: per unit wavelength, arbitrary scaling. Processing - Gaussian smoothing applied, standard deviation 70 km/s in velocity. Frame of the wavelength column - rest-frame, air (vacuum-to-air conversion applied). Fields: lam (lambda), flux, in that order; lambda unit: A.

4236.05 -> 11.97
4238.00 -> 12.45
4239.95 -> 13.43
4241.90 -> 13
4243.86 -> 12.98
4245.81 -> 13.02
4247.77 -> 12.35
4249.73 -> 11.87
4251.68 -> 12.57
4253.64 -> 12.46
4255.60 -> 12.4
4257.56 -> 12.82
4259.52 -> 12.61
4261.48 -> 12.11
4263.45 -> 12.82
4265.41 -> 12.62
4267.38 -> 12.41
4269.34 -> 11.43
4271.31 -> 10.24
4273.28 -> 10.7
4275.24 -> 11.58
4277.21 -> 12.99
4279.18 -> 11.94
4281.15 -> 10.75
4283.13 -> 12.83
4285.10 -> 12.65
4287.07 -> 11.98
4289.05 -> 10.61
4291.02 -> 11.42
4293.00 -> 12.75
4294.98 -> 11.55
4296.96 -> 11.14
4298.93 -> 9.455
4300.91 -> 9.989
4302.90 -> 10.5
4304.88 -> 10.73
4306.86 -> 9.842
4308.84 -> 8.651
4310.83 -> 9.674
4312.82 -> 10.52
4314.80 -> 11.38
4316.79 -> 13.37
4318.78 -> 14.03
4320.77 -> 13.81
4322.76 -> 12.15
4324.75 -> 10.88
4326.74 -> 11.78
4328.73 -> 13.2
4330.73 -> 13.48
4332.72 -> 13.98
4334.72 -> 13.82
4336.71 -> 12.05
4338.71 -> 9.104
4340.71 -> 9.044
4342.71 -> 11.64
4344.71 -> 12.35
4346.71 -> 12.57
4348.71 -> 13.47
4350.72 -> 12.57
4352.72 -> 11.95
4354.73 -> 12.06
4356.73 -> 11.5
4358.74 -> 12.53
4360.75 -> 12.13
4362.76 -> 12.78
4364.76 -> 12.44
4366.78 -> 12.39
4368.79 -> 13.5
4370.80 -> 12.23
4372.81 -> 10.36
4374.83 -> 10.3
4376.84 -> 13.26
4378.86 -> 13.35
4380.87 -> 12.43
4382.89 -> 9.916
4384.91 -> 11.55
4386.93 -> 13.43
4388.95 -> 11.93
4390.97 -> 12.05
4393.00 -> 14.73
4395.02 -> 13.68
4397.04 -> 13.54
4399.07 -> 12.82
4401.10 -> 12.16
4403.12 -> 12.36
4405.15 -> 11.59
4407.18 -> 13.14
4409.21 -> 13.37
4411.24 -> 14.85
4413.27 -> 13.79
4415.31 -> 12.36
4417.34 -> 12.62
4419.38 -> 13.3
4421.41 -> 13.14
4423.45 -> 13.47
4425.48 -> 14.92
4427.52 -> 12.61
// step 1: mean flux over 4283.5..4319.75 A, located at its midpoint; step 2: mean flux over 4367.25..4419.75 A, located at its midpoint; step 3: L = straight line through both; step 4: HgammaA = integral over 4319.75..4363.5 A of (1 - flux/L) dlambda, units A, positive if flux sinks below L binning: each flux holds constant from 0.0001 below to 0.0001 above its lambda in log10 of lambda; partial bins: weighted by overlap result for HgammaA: -1.6 A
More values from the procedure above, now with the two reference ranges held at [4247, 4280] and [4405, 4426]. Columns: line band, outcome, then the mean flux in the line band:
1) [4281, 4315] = 4.1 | 10.9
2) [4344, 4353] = 0.1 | 12.6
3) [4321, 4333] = 0.1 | 12.6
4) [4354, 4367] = 0.7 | 12.3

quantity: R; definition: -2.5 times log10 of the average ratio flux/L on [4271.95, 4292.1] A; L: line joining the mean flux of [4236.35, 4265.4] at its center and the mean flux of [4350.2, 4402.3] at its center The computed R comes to 0.07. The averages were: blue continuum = 12.6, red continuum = 12.4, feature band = 11.7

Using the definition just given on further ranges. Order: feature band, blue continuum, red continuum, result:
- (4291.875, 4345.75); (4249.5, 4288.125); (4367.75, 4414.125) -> 0.07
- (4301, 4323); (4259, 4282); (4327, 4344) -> 0.07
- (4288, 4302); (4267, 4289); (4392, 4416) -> 0.09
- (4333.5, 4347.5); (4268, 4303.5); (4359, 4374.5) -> 0.04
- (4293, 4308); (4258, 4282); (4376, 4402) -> 0.14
